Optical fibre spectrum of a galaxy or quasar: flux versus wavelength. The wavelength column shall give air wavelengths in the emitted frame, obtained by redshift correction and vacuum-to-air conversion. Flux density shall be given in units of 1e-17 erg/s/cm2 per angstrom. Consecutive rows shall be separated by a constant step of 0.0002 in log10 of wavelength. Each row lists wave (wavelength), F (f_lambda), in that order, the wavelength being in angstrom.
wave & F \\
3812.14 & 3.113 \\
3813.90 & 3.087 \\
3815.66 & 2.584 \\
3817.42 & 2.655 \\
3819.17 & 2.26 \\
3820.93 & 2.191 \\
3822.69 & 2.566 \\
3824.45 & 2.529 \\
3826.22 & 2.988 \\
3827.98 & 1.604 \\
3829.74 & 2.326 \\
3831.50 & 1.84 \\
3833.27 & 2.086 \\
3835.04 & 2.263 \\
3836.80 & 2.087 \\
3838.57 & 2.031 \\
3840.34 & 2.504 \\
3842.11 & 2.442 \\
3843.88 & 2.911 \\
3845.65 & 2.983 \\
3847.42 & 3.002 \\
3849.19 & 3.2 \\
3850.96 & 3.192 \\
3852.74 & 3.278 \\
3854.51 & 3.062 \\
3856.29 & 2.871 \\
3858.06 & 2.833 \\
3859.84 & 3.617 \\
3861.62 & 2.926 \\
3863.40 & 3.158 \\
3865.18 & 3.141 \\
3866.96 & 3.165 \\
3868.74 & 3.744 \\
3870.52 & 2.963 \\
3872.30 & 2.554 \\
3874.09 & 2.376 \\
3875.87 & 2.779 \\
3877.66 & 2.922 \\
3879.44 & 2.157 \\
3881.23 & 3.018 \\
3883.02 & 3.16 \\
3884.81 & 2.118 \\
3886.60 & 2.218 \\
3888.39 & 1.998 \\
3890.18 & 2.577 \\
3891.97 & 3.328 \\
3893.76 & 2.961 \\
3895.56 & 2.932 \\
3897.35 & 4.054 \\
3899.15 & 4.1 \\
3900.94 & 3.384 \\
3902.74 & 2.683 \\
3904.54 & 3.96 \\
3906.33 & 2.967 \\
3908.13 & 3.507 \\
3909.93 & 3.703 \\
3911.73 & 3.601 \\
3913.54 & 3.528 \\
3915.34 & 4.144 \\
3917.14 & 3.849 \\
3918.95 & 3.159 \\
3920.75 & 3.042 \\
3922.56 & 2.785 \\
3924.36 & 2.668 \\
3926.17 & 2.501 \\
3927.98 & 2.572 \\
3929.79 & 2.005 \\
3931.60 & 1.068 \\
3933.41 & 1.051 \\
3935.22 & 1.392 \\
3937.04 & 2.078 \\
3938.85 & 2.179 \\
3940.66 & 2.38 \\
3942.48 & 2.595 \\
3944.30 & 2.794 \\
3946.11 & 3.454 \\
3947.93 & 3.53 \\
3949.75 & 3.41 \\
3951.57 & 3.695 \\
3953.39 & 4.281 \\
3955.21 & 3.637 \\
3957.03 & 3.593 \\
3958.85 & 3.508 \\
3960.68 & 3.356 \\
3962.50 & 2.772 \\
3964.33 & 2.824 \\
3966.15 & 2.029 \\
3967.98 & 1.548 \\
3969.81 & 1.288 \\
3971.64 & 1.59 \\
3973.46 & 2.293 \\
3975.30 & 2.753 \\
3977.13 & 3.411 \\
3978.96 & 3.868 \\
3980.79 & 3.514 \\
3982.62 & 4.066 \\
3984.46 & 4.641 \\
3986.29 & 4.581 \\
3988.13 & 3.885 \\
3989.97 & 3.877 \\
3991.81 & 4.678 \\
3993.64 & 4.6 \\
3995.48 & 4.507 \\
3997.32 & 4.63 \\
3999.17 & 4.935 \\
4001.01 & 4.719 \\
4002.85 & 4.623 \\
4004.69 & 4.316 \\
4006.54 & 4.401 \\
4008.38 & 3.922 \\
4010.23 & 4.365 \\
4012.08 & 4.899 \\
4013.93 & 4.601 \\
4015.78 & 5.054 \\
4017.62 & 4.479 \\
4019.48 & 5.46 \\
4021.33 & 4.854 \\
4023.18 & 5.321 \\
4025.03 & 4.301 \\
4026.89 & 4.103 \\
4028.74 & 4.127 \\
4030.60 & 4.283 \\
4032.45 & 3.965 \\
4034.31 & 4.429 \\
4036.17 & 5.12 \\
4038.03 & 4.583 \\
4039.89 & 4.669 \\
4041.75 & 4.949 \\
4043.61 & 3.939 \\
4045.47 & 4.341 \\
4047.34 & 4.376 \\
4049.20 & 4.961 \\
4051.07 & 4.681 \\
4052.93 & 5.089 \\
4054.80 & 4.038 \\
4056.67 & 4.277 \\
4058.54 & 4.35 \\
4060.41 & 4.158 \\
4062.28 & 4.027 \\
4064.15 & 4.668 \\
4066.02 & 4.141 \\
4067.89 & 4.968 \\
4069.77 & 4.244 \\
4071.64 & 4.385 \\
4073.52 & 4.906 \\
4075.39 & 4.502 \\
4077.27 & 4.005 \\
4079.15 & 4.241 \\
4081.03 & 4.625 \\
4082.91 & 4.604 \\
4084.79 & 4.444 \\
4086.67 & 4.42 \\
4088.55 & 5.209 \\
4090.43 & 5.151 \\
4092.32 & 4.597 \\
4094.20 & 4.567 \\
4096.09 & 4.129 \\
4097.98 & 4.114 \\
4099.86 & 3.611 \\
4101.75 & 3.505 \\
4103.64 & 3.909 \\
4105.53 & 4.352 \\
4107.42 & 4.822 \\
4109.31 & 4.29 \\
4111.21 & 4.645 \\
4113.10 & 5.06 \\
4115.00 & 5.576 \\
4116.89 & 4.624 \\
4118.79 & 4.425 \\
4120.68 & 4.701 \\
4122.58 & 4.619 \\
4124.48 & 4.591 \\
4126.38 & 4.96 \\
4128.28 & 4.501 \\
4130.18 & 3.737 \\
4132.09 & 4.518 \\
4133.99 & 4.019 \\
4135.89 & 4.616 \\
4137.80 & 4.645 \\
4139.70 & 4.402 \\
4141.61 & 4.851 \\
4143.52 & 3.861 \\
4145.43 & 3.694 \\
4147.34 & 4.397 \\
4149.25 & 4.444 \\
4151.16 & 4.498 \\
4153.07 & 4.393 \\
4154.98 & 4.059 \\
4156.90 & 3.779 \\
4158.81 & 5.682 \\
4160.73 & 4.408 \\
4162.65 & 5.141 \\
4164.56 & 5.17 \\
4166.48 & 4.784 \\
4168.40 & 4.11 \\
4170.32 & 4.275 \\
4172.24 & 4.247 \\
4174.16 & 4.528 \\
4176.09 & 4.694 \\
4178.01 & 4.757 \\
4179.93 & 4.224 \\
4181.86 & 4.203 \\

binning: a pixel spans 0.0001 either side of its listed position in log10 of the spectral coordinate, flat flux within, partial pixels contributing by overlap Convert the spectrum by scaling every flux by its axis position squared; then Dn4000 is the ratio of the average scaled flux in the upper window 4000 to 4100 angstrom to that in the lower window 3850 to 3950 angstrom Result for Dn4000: 1.7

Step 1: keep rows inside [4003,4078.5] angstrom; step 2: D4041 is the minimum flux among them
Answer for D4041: 3.922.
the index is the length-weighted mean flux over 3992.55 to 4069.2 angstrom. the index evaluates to 4.54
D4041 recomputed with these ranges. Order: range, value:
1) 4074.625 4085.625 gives 4.005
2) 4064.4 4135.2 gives 3.505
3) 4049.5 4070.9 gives 4.027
